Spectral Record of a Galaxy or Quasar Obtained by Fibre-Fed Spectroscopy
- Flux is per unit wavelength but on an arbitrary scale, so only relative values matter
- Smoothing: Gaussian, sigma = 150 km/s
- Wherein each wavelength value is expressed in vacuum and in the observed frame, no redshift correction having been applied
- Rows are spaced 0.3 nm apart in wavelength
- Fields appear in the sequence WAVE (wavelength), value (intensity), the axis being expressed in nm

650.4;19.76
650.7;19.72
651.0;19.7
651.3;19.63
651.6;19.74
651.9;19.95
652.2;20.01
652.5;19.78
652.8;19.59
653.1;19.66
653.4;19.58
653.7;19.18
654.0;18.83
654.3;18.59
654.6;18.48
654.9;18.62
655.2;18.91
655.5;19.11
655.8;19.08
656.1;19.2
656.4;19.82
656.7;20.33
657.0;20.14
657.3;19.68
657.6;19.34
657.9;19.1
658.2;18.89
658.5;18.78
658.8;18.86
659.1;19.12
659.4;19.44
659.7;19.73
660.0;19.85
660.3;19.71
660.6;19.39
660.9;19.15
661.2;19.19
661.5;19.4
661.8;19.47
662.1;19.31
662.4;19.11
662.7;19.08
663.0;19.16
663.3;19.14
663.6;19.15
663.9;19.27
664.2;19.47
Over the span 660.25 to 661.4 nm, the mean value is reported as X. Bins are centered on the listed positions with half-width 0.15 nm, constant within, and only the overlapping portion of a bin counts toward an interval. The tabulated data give 19.3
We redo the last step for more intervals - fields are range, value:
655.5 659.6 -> 19.4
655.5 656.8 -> 19.5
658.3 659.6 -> 19.1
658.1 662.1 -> 19.3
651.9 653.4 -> 19.8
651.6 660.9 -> 19.4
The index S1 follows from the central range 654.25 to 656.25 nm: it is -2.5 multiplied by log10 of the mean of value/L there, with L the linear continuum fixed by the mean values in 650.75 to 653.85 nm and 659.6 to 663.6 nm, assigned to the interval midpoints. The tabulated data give 0.04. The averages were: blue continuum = 19.7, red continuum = 19.3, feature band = 18.9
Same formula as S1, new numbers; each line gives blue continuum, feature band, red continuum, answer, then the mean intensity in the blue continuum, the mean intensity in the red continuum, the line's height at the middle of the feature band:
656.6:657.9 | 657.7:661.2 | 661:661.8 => 0.01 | 19.8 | 19.3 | 19.5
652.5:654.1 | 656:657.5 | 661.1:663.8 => -0.03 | 19.4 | 19.2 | 19.3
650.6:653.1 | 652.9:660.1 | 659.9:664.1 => 0.02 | 19.8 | 19.3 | 19.6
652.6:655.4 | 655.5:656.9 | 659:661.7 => -0.02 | 19.1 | 19.4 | 19.2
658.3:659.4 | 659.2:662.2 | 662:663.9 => -0.02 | 19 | 19.2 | 19.1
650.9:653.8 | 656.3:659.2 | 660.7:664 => 0.00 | 19.7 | 19.2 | 19.4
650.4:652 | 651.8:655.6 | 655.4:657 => 0.02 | 19.7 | 19.6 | 19.7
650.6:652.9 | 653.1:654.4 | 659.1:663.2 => 0.03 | 19.8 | 19.4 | 19.7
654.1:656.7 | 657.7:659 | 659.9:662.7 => 0.02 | 19.1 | 19.4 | 19.2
